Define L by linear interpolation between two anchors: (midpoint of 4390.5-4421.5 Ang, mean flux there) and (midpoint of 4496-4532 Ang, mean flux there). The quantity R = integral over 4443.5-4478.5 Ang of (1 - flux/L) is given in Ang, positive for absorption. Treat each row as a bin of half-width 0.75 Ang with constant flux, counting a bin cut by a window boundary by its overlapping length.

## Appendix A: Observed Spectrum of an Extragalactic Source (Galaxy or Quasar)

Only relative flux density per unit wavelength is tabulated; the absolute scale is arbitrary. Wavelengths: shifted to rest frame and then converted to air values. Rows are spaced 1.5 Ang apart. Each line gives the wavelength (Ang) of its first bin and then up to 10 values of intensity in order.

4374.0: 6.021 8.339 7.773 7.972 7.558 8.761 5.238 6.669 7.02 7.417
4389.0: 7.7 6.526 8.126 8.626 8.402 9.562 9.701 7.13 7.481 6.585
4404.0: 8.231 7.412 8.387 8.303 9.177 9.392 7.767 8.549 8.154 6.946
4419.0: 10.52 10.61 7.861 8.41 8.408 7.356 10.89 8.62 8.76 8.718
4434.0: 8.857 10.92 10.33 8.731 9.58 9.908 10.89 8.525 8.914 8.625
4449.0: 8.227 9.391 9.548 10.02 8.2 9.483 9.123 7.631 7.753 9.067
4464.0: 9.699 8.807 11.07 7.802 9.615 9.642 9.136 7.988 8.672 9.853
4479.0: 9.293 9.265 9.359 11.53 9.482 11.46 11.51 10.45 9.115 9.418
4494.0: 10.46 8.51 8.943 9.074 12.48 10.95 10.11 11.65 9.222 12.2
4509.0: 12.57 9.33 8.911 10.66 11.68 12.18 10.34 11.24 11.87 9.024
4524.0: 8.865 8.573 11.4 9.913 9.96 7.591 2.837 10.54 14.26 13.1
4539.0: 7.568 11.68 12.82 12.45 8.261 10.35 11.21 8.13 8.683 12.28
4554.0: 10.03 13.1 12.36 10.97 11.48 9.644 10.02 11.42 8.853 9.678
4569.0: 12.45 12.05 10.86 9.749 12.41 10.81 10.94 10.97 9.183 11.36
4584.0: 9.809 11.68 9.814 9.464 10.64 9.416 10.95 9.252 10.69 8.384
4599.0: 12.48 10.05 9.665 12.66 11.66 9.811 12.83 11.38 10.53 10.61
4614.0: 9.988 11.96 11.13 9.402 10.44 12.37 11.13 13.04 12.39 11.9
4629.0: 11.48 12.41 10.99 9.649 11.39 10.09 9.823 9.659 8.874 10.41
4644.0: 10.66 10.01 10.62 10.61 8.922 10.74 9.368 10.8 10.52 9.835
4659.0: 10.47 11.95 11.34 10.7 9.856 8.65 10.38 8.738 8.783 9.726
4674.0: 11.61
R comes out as 1.5 Ang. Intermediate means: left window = 8.4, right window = 10.4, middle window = 9.01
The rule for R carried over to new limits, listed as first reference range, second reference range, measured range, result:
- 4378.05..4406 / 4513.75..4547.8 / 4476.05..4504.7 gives -1.6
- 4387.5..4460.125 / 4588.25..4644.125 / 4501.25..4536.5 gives -1.7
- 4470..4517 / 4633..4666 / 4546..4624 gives -3.8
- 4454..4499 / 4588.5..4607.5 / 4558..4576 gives -1.1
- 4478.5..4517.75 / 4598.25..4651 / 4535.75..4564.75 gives -0.9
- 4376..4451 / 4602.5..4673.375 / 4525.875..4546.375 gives -1.0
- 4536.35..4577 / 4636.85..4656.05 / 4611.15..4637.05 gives -2.3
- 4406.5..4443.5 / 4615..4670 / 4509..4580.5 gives -4.4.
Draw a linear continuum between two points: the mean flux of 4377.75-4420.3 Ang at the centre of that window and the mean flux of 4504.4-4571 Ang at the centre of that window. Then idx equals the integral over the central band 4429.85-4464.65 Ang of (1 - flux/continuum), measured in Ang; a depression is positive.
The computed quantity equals -1.2 Ang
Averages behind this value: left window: 8.01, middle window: 9.16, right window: 10.5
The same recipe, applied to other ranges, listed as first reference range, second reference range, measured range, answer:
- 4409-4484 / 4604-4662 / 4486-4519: -3.1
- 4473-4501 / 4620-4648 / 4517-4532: 0.2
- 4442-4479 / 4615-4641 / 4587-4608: 0.5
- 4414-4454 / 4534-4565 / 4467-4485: 0.8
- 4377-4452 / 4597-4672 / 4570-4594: -1.1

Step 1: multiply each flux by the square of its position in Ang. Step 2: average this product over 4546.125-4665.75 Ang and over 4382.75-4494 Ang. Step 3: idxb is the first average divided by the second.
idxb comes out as 1.3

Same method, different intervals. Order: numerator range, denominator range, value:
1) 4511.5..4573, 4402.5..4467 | 1.23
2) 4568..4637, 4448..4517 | 1.18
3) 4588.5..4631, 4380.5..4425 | 1.49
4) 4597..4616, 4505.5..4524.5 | 1.07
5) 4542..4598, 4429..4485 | 1.20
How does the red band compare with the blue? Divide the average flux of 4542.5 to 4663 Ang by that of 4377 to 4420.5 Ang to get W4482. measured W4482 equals 1.33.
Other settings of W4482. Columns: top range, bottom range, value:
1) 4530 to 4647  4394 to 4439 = 1.23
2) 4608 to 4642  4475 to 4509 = 1.08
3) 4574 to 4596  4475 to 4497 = 1.07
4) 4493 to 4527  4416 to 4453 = 1.14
